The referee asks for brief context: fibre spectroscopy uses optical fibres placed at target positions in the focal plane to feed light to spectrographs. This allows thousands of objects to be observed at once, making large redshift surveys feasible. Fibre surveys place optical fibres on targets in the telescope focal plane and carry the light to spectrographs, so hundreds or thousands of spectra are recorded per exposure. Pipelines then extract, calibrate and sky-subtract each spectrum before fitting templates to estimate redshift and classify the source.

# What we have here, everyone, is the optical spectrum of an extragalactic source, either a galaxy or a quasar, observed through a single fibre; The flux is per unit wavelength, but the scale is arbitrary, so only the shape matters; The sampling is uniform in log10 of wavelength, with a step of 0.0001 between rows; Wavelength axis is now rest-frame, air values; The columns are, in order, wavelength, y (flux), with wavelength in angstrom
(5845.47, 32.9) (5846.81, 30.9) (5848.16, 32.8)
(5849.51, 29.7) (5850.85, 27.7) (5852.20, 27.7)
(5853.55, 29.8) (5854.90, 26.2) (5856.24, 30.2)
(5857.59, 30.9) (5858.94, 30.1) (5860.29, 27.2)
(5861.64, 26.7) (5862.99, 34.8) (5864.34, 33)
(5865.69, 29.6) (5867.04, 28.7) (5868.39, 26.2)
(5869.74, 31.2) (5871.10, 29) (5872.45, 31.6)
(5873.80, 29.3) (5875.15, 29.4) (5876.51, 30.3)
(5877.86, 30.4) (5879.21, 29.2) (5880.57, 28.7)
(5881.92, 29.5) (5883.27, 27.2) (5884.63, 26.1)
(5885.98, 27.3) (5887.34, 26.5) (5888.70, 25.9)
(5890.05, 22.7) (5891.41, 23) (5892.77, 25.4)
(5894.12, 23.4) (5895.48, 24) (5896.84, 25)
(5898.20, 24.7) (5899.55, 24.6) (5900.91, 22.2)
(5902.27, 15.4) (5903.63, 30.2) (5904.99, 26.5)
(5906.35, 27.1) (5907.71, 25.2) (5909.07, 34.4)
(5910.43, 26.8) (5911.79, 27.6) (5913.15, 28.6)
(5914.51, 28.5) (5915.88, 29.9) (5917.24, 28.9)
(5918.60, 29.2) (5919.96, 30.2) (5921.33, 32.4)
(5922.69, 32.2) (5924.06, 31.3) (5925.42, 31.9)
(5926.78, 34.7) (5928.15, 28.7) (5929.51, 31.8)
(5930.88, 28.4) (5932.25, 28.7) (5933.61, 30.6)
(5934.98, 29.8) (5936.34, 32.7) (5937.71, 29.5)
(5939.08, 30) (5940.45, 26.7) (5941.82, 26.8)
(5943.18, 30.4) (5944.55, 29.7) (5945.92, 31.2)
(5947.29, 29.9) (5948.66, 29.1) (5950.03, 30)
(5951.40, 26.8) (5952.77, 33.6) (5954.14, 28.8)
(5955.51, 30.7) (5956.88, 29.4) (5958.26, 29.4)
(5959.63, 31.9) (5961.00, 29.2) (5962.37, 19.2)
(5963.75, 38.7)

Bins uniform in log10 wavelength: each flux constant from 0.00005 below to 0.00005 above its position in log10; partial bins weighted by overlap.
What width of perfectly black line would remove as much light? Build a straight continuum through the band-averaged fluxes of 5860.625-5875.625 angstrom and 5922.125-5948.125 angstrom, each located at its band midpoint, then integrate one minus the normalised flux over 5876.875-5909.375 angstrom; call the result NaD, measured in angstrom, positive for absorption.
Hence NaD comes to 4.4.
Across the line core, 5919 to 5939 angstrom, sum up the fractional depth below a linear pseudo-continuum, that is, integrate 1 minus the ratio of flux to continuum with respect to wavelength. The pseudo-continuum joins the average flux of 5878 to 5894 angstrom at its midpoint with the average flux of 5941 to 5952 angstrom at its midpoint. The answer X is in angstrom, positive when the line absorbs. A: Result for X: -1.7 angstrom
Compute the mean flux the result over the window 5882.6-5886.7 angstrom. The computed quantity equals 26.8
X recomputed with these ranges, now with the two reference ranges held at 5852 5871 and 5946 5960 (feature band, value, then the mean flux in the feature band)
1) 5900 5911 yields 1.4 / 25.9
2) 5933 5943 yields 0.1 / 29.5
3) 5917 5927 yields -0.5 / 31.3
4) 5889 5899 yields 1.9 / 24.1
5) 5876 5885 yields 0.2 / 28.8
